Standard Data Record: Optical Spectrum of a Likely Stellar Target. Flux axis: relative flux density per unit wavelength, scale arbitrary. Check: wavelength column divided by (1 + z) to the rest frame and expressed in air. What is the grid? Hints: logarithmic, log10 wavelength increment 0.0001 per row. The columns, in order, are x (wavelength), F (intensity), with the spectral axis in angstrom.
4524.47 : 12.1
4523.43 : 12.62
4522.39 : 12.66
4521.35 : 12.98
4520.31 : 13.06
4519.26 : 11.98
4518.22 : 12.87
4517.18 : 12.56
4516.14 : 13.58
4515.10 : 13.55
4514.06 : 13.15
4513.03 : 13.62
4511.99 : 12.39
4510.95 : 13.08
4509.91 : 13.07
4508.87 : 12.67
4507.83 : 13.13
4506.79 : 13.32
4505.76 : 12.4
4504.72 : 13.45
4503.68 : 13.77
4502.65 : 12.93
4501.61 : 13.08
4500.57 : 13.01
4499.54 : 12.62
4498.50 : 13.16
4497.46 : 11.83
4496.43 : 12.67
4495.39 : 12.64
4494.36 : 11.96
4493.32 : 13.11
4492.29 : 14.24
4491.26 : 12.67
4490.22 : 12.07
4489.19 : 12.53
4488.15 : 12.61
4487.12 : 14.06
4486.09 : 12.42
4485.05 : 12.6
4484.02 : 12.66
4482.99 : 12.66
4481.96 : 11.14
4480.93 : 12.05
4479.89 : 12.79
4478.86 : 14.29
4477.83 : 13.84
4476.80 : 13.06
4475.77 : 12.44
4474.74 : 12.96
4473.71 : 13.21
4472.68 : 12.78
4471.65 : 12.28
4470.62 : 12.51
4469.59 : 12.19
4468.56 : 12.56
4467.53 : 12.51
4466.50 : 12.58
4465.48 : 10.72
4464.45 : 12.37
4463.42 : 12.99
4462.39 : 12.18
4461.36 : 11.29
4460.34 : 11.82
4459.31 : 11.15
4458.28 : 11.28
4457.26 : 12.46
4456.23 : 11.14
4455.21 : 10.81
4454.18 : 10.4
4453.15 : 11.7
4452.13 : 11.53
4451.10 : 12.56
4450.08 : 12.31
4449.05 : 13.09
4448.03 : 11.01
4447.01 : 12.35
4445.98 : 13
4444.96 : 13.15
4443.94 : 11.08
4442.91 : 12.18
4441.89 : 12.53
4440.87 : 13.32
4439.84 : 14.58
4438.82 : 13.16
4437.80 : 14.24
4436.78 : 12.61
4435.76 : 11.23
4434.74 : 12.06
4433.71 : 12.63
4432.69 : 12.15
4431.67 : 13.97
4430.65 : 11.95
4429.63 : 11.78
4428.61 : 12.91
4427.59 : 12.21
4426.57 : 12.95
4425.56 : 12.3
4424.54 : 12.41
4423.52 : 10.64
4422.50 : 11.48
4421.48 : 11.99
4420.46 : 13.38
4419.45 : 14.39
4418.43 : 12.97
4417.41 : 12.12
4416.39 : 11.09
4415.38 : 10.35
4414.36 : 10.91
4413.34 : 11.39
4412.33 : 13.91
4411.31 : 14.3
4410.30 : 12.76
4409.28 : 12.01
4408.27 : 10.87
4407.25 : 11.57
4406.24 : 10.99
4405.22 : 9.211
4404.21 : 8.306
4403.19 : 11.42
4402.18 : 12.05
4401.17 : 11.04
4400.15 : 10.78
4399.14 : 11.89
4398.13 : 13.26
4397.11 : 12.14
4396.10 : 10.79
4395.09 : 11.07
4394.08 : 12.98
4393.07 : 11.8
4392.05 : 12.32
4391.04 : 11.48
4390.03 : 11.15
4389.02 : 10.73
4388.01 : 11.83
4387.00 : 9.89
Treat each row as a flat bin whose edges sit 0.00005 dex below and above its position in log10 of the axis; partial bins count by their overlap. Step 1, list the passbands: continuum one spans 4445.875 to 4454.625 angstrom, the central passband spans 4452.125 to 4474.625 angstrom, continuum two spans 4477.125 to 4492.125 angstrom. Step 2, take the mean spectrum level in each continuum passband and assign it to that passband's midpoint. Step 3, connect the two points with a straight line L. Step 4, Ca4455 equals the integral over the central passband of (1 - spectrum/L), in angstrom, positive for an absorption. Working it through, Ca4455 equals 0.6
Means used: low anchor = 12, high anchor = 12.8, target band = 12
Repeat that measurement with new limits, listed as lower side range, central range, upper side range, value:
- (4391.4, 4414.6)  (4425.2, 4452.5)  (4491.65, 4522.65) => -1.0 angstrom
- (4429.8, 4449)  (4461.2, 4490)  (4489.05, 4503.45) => 0.3 angstrom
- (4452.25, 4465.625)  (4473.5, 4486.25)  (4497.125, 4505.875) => -0.5 angstrom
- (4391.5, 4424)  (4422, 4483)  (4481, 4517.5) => -0.1 angstrom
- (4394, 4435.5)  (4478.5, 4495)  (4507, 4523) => -0.1 angstrom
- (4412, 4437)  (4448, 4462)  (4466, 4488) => 1.0 angstrom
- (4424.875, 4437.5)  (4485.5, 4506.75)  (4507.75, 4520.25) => 0.0 angstrom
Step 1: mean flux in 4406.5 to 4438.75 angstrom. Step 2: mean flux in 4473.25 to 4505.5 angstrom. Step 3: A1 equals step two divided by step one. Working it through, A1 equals 1.0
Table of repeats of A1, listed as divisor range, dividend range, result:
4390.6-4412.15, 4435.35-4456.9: 1.06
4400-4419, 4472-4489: 1.12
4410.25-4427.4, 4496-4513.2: 1.05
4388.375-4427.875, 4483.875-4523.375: 1.09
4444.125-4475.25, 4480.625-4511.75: 1.06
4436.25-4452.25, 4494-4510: 1.01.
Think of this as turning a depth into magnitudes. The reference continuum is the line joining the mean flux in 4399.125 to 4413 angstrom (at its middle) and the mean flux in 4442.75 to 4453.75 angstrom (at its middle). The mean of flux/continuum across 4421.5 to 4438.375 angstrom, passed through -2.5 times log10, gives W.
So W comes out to -0.042 mag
